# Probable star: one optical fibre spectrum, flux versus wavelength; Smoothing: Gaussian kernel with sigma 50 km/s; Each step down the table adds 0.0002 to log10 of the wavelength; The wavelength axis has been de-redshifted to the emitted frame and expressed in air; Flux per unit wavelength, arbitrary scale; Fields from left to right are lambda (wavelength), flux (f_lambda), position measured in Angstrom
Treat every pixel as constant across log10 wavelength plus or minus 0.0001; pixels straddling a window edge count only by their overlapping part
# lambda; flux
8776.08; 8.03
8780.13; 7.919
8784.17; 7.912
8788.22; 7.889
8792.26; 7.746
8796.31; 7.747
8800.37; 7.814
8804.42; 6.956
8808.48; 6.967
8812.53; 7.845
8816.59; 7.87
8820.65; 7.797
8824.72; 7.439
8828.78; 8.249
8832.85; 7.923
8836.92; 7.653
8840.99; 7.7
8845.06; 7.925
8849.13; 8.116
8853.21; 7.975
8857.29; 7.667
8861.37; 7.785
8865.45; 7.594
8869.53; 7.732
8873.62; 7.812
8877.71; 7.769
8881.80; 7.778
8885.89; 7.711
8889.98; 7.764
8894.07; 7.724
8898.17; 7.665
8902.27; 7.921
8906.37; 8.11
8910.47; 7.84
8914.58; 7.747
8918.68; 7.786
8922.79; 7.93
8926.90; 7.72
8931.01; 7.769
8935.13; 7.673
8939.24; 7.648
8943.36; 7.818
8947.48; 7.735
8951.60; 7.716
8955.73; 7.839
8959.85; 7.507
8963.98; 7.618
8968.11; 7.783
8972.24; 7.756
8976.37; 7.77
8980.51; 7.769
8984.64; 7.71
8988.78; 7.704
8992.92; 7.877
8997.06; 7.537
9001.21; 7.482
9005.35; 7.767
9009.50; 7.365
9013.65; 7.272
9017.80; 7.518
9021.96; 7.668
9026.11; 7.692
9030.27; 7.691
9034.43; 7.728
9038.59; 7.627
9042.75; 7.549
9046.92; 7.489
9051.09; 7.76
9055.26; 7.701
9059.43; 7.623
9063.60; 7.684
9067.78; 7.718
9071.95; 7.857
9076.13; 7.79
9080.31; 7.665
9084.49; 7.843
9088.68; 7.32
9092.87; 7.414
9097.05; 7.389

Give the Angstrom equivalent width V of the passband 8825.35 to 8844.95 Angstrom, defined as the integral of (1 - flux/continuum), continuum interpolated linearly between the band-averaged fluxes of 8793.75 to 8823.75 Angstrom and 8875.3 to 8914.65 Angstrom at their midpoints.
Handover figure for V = -0.55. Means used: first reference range 7.57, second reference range 7.81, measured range 7.86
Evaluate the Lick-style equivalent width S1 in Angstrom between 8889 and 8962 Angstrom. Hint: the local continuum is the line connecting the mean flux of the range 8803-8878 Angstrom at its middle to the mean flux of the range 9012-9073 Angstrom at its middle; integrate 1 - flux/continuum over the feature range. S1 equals -0.8 Angstrom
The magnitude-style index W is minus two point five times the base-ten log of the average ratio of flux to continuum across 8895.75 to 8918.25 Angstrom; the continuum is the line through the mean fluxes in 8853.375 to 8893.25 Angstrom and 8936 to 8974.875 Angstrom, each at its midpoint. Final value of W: -0.02 mag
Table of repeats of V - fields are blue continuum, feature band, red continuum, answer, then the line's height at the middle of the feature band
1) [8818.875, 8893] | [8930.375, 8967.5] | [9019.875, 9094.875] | 0.14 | 7.73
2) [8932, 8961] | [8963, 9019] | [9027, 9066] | 0.33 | 7.69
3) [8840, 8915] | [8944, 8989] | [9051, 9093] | 0.16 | 7.75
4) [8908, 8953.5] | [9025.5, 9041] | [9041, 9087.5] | 0.06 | 7.71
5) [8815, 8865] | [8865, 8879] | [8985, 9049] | 0.09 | 7.79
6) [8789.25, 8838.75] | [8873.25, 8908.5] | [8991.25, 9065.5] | -0.72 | 7.65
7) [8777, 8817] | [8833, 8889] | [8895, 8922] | -0.16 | 7.77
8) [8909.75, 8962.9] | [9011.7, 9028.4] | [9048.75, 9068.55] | 0.36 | 7.71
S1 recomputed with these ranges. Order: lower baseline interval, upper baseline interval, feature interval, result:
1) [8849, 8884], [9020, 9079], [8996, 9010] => 0.3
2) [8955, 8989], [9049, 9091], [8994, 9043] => 0.8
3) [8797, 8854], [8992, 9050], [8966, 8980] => -0.3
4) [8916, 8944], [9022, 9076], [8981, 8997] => 0.0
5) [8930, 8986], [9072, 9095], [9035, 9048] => 0.1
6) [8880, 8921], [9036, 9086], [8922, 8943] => 0.1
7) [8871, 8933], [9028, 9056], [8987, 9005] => 0.1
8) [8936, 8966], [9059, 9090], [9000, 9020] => 0.6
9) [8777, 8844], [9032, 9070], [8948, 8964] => 0.0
